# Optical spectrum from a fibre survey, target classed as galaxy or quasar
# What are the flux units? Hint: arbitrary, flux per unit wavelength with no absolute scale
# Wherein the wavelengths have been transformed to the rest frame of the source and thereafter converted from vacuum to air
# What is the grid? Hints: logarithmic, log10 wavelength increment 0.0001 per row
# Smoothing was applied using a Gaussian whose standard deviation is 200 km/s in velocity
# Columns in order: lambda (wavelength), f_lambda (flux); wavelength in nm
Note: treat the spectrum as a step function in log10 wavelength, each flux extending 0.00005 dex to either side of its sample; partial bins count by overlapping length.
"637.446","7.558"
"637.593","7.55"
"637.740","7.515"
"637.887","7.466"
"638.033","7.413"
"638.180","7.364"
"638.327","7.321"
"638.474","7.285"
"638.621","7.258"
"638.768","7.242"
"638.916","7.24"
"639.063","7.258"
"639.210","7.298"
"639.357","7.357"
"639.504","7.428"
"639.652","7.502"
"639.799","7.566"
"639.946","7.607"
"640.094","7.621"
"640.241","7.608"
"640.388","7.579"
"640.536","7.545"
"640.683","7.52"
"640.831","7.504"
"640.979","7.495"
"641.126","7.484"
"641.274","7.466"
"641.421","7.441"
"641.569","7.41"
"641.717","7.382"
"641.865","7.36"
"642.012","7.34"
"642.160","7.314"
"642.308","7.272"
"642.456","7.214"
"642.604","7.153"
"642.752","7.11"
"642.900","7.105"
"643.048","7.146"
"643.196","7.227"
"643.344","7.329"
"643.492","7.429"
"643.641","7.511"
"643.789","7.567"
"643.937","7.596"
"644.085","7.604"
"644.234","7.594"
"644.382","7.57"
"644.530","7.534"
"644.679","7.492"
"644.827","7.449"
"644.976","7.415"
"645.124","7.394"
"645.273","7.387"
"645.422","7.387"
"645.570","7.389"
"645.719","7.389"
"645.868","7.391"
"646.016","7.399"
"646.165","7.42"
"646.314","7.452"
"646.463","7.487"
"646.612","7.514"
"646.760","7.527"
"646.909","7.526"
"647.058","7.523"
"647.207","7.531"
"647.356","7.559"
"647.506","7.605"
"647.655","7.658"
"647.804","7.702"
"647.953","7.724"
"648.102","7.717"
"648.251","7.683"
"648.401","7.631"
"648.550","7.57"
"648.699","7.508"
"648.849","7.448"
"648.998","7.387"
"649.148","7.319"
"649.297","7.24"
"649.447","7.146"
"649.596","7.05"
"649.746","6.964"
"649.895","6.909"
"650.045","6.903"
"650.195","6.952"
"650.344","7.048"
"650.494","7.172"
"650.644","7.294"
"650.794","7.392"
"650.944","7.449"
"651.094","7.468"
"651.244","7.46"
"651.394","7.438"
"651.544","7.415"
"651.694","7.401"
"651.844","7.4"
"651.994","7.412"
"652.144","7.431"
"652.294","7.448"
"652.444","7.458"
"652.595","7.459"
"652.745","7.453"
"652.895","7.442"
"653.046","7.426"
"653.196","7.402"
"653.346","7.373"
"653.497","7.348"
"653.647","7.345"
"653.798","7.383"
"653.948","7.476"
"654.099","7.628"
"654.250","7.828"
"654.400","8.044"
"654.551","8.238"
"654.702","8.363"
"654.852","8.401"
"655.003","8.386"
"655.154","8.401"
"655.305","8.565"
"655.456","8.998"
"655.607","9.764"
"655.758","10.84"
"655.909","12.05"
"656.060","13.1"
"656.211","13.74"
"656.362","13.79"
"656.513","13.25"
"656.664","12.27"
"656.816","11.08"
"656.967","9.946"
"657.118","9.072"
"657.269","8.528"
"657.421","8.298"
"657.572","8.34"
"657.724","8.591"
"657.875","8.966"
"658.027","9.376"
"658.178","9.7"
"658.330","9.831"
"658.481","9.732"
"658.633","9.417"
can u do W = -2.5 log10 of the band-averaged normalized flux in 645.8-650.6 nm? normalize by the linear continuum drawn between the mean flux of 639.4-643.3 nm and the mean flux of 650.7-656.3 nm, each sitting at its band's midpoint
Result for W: 0.07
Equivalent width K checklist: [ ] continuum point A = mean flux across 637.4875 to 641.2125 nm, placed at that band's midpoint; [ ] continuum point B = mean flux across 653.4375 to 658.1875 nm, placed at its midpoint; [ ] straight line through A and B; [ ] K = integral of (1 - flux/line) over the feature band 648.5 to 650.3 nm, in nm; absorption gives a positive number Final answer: 0.31 nm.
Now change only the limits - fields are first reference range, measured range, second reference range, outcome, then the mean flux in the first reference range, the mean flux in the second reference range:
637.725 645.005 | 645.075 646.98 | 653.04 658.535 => 0.14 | 7.41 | 9.35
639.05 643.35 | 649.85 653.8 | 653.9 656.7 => 0.84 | 7.39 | 9.95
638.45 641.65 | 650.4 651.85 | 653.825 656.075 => 0.20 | 7.44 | 8.93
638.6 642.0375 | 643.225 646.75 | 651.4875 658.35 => 0.20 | 7.44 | 8.9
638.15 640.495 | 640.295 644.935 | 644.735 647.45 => 0.01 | 7.41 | 7.45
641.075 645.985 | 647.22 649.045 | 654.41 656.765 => 0.21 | 7.39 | 10.5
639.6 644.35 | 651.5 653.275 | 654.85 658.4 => 0.37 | 7.43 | 10.2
